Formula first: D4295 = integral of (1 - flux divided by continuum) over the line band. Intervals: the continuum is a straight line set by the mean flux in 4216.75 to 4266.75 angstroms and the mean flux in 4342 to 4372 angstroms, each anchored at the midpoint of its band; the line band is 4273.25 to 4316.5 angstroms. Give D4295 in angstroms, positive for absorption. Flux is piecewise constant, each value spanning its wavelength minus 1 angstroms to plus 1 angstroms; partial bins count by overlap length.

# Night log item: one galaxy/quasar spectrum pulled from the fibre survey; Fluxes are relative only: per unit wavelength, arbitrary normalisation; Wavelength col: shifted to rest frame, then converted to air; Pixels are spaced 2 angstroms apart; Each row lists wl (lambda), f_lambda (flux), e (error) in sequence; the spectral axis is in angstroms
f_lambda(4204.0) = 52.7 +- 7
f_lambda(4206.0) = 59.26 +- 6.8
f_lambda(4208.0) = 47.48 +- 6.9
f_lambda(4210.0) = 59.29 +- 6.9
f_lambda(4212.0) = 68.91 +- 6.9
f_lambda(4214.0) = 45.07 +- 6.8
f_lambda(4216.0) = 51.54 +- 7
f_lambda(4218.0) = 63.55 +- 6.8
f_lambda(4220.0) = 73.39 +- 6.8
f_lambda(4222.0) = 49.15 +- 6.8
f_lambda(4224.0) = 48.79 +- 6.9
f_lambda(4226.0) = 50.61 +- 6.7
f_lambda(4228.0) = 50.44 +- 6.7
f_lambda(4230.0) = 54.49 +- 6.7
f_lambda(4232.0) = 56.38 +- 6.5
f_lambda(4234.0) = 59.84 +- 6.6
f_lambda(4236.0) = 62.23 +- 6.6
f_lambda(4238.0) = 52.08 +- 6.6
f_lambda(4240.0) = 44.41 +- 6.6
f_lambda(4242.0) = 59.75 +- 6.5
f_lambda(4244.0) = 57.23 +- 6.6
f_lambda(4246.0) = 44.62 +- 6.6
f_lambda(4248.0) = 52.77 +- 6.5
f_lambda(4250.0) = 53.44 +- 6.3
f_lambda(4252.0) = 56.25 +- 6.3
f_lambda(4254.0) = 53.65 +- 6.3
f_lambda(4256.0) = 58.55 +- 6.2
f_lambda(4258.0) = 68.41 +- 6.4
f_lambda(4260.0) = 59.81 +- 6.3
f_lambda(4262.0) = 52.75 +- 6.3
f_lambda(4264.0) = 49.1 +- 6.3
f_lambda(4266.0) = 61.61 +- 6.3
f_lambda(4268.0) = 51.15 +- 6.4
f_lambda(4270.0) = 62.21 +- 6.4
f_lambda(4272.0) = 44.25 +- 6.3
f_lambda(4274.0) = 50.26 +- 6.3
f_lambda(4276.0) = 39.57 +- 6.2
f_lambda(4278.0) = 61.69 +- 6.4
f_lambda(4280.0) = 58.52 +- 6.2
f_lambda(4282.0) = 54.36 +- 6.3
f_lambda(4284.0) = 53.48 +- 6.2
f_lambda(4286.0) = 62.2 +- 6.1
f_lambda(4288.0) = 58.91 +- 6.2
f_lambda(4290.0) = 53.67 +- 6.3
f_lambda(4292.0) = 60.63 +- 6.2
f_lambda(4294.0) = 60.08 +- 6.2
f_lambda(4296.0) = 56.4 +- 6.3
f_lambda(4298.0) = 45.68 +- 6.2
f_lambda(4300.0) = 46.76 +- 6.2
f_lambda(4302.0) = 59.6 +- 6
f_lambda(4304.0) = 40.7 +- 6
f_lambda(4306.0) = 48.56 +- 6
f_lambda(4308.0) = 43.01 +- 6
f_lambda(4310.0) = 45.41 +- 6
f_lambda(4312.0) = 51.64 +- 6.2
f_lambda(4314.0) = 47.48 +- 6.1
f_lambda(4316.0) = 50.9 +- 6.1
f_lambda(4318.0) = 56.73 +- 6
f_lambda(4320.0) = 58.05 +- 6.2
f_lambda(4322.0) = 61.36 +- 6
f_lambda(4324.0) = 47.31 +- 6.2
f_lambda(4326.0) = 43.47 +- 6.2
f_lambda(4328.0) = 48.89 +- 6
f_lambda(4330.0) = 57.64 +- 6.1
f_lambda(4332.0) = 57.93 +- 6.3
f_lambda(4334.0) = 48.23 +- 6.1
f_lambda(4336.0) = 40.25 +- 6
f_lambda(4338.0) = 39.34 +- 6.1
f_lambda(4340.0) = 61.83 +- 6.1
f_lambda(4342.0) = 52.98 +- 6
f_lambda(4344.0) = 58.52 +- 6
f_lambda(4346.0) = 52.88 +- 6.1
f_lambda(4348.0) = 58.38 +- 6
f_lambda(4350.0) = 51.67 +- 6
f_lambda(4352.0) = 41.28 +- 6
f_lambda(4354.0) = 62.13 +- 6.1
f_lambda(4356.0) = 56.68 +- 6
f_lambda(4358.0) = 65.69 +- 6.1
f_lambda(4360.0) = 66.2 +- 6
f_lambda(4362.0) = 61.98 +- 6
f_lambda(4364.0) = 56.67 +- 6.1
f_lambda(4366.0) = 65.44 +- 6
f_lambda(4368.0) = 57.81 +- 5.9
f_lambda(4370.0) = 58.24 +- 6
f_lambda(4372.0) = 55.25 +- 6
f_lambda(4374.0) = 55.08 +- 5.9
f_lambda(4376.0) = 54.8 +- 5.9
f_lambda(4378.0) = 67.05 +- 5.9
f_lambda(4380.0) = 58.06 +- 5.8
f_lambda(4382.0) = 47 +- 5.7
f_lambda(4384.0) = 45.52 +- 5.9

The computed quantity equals 3.4 angstroms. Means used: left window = 55.7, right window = 57.8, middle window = 52.3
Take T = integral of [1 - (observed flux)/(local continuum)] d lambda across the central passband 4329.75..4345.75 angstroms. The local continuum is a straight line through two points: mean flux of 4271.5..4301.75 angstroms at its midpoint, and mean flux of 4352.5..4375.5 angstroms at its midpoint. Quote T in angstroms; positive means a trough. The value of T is 1.6 angstroms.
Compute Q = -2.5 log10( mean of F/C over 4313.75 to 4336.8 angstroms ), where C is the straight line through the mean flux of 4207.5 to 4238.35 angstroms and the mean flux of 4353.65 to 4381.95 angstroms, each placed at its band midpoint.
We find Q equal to 0.13 mag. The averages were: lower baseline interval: 56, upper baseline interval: 59.6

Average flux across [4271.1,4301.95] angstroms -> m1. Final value 54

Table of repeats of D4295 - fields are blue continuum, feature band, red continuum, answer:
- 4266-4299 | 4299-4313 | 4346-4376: 1.9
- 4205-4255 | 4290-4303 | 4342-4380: 0.4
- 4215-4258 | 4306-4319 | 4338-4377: 1.7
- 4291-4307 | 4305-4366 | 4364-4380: 2.6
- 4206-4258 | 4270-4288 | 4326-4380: 0.5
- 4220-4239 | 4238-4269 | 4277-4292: 0.7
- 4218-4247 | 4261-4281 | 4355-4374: 1.2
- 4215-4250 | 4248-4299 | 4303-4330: -3.0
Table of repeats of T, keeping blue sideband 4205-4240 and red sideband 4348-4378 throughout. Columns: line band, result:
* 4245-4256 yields 0.7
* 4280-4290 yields 0.0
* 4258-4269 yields 0.1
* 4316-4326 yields 0.6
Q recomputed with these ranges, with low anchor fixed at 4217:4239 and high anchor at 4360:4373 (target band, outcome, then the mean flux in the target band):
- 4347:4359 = 0.07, 56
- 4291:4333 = 0.13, 51.8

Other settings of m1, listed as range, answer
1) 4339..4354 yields 54.5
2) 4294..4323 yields 51.2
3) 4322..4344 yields 50.7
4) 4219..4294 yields 55.2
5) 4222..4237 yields 54.3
